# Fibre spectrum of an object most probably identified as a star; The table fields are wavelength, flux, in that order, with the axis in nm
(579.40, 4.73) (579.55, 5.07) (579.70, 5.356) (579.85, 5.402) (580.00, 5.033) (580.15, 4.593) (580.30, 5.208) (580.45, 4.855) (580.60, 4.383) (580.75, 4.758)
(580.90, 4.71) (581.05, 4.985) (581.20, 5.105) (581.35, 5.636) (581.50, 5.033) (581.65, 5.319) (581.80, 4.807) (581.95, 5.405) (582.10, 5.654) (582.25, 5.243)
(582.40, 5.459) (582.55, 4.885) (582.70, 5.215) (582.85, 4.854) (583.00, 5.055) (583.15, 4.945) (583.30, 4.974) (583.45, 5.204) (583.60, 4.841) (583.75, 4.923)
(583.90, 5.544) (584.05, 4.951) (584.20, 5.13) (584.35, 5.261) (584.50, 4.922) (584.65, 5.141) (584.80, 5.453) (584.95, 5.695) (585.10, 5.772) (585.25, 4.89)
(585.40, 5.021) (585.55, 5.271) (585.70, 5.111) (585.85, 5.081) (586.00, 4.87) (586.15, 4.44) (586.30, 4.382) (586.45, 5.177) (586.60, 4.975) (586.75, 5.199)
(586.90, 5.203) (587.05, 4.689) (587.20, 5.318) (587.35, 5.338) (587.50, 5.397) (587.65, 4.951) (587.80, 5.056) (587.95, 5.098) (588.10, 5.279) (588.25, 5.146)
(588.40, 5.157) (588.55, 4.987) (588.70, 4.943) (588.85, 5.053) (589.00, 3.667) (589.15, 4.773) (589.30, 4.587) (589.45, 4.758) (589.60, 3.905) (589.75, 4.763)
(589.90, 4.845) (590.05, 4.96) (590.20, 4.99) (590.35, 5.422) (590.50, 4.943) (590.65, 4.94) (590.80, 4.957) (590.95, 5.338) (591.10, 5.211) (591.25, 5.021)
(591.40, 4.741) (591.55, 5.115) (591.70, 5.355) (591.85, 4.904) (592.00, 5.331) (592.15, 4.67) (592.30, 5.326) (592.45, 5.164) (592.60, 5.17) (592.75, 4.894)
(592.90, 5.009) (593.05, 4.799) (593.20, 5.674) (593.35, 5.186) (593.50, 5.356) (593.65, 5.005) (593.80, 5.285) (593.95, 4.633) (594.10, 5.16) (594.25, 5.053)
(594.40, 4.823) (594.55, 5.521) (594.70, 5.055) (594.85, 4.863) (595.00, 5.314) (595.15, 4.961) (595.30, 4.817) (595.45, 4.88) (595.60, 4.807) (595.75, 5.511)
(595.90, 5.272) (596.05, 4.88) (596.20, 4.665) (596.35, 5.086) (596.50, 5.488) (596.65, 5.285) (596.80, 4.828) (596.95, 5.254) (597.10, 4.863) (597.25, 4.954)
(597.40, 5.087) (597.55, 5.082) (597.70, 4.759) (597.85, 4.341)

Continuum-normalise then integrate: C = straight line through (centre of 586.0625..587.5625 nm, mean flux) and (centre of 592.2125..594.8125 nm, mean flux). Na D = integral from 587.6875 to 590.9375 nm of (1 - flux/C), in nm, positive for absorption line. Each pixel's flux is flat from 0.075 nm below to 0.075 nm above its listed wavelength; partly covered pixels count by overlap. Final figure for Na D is 0.11 nm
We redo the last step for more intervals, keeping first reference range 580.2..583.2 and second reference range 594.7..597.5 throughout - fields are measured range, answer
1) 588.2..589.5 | 0.07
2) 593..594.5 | -0.02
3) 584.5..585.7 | -0.05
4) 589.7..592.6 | 0.00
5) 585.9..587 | 0.04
